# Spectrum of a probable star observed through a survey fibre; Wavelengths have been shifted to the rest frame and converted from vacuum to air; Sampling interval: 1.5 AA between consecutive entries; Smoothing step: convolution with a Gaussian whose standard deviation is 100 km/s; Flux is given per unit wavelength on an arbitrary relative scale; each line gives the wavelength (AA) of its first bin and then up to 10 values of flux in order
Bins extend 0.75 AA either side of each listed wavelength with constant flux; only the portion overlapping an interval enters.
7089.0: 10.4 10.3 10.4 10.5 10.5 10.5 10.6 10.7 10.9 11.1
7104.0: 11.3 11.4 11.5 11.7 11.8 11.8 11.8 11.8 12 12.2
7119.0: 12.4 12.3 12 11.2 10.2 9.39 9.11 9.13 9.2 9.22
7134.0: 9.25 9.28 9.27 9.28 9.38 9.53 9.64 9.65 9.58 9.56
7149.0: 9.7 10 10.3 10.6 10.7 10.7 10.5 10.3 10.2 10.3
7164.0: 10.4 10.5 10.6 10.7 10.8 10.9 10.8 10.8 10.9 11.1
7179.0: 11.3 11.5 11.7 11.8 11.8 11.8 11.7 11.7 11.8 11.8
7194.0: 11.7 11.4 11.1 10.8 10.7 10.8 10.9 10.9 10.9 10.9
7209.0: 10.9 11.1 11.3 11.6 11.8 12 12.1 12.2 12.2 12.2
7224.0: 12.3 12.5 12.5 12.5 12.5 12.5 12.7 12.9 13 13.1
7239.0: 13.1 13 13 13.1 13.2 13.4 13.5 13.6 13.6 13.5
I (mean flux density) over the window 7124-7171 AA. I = 9.91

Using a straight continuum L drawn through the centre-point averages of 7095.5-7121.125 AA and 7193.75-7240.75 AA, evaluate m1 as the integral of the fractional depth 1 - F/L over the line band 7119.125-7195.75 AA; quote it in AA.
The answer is 7.44 AA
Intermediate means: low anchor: 11.5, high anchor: 11.9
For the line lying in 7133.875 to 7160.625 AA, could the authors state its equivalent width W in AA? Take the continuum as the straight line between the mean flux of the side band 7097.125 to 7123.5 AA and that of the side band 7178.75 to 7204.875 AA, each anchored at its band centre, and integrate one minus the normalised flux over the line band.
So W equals 3.8 AA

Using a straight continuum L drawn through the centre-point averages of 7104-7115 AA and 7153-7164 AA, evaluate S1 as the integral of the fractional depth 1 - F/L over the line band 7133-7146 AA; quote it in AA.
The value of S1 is 1.8 AA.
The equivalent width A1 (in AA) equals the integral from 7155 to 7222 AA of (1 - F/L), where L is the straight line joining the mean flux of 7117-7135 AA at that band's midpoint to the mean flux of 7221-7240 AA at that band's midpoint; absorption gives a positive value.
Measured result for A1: 3.3 AA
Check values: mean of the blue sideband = 10.4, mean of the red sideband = 12.6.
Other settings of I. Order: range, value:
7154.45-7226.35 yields 11.2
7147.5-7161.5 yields 10.3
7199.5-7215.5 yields 11.1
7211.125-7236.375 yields 12.3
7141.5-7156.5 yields 9.98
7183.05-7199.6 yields 11.6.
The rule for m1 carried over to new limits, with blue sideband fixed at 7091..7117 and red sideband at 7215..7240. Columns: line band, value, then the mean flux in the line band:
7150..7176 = 2.79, 10.6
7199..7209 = 1.14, 10.9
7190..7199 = 0.51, 11.5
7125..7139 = 2.68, 9.29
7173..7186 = 0.71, 11.3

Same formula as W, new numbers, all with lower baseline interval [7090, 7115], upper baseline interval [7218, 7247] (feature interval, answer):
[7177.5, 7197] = 0.84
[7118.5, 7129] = 0.45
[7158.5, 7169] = 1.27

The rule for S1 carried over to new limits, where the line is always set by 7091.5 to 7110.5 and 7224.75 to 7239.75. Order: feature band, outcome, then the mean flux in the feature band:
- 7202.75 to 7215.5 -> 1.3 AA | 11.1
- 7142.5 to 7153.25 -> 1.7 AA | 9.82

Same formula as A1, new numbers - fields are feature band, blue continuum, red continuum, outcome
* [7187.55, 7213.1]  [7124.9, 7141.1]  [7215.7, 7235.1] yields 0.8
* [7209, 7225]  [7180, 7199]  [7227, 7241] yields 0.6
